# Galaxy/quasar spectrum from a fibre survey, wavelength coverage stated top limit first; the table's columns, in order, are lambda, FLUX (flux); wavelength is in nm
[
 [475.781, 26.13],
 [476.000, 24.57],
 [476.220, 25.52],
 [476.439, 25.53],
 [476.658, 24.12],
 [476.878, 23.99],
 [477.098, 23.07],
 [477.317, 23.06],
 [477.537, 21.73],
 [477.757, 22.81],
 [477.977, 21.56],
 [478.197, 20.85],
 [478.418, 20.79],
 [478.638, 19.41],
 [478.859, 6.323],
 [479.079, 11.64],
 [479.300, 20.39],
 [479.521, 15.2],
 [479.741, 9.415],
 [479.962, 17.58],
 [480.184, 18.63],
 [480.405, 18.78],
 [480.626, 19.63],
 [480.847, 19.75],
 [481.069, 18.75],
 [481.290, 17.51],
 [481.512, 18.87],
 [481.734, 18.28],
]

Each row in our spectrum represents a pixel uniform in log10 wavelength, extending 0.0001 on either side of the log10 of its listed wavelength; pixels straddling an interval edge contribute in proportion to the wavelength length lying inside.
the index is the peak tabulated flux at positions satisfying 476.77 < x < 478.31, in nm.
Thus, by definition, 23.99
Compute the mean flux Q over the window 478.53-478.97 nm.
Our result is 12.8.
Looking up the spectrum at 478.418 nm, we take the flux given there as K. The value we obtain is 20.79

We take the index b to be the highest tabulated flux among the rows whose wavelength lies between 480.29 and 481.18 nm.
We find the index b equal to 19.75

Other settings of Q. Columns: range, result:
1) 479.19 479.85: 15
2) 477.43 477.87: 22.3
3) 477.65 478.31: 21.7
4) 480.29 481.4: 18.9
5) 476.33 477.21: 24.2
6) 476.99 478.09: 22.5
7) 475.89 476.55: 25.2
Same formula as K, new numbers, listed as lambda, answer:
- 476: 24.57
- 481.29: 17.51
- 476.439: 25.53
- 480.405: 18.78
